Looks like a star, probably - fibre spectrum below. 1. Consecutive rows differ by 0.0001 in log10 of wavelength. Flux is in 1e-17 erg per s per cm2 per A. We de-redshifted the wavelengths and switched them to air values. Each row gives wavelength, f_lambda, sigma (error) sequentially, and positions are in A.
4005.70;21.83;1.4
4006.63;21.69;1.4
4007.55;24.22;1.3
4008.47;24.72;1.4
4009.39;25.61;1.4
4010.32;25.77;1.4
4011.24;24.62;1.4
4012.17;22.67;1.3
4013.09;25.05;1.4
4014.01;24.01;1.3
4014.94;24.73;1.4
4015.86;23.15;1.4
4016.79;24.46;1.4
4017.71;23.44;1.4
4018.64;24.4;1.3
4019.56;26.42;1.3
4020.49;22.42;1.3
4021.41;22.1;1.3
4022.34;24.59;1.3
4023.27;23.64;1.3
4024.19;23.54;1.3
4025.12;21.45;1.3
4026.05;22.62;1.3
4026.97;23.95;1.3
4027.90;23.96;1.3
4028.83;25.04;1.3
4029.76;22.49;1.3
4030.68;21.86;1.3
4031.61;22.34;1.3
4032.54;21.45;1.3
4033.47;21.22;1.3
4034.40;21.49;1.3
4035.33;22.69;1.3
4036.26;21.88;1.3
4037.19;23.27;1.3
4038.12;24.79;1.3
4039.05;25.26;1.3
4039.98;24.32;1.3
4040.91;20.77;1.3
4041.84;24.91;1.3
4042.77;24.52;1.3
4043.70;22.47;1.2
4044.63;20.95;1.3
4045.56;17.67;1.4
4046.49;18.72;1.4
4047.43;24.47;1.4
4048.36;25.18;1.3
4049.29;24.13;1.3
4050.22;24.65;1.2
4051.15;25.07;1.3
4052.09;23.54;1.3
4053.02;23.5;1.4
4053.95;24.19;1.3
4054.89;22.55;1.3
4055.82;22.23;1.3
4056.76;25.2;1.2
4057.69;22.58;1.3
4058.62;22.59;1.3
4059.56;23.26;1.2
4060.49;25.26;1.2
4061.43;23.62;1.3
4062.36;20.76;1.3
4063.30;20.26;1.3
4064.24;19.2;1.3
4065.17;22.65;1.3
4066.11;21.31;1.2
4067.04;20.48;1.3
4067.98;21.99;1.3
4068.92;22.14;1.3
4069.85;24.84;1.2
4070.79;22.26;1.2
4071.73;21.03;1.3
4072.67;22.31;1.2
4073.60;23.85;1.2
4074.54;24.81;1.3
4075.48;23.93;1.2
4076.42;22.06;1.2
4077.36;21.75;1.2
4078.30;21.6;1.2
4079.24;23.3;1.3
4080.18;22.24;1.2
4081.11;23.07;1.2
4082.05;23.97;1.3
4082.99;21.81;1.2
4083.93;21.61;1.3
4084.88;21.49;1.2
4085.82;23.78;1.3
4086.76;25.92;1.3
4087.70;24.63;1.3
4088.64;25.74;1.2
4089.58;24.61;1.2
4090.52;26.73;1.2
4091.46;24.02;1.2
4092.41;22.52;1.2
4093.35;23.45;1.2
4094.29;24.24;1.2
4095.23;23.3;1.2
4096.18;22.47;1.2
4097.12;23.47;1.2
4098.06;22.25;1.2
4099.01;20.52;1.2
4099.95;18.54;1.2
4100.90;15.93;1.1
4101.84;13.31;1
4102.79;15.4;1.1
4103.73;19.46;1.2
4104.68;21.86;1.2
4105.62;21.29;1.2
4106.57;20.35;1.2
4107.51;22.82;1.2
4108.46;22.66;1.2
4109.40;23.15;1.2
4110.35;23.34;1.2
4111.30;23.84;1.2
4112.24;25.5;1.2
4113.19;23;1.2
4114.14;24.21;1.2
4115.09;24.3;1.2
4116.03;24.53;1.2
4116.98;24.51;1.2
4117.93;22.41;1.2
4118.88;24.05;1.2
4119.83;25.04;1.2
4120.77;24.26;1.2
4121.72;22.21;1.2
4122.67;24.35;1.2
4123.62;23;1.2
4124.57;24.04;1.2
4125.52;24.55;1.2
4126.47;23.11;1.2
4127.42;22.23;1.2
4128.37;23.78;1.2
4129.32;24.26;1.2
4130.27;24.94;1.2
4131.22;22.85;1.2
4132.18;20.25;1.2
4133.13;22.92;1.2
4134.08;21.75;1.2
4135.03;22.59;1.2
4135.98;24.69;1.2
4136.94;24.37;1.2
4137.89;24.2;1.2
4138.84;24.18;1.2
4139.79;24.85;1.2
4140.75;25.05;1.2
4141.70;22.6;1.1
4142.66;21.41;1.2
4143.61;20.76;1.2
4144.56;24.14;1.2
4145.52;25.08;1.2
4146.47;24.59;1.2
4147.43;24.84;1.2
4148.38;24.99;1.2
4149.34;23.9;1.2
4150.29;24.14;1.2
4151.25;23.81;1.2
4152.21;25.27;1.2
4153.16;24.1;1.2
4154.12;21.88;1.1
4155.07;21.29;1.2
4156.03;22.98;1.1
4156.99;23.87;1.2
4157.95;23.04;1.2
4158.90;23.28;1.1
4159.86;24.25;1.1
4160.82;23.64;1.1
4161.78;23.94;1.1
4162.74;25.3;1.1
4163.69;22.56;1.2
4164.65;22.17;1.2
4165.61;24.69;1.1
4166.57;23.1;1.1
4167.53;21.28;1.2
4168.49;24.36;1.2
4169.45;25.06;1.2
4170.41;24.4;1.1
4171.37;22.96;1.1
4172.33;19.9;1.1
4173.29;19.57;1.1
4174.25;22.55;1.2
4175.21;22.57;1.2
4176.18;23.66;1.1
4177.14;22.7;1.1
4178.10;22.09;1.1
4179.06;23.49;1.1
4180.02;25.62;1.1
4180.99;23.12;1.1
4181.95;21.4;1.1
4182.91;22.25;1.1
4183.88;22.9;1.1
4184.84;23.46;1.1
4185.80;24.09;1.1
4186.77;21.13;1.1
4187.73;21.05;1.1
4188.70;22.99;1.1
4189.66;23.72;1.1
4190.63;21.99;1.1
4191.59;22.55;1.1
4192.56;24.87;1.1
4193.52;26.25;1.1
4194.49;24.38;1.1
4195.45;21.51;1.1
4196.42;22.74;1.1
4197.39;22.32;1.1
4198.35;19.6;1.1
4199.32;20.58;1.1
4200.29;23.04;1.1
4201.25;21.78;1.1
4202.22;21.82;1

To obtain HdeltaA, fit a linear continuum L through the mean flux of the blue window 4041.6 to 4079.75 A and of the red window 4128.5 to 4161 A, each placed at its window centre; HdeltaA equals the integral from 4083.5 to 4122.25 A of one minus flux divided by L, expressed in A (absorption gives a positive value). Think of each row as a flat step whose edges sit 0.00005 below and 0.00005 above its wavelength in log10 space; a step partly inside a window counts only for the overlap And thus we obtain 0.9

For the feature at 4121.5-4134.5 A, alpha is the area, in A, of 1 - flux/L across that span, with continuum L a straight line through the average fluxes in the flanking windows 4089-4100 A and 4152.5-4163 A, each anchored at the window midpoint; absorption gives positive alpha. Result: 0.07 A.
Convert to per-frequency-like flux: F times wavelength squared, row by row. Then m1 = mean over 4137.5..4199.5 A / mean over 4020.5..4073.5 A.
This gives 1.1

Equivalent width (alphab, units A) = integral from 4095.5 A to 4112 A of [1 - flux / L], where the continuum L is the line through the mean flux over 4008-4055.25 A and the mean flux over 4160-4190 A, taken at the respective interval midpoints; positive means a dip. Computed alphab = 1.7 A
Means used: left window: 23.4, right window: 23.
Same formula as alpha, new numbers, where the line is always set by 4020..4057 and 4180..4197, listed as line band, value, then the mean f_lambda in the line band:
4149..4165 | -0.3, 23.5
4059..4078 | 0.5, 22.4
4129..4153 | -0.7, 23.7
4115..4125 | -0.4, 23.9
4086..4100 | -0.4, 23.7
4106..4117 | -0.2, 23.5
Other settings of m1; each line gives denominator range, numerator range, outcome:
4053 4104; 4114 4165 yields 1.09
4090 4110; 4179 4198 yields 1.13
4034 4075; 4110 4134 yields 1.07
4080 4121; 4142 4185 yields 1.06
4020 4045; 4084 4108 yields 0.98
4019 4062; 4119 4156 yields 1.07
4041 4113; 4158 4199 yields 1.07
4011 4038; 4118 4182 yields 1.07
